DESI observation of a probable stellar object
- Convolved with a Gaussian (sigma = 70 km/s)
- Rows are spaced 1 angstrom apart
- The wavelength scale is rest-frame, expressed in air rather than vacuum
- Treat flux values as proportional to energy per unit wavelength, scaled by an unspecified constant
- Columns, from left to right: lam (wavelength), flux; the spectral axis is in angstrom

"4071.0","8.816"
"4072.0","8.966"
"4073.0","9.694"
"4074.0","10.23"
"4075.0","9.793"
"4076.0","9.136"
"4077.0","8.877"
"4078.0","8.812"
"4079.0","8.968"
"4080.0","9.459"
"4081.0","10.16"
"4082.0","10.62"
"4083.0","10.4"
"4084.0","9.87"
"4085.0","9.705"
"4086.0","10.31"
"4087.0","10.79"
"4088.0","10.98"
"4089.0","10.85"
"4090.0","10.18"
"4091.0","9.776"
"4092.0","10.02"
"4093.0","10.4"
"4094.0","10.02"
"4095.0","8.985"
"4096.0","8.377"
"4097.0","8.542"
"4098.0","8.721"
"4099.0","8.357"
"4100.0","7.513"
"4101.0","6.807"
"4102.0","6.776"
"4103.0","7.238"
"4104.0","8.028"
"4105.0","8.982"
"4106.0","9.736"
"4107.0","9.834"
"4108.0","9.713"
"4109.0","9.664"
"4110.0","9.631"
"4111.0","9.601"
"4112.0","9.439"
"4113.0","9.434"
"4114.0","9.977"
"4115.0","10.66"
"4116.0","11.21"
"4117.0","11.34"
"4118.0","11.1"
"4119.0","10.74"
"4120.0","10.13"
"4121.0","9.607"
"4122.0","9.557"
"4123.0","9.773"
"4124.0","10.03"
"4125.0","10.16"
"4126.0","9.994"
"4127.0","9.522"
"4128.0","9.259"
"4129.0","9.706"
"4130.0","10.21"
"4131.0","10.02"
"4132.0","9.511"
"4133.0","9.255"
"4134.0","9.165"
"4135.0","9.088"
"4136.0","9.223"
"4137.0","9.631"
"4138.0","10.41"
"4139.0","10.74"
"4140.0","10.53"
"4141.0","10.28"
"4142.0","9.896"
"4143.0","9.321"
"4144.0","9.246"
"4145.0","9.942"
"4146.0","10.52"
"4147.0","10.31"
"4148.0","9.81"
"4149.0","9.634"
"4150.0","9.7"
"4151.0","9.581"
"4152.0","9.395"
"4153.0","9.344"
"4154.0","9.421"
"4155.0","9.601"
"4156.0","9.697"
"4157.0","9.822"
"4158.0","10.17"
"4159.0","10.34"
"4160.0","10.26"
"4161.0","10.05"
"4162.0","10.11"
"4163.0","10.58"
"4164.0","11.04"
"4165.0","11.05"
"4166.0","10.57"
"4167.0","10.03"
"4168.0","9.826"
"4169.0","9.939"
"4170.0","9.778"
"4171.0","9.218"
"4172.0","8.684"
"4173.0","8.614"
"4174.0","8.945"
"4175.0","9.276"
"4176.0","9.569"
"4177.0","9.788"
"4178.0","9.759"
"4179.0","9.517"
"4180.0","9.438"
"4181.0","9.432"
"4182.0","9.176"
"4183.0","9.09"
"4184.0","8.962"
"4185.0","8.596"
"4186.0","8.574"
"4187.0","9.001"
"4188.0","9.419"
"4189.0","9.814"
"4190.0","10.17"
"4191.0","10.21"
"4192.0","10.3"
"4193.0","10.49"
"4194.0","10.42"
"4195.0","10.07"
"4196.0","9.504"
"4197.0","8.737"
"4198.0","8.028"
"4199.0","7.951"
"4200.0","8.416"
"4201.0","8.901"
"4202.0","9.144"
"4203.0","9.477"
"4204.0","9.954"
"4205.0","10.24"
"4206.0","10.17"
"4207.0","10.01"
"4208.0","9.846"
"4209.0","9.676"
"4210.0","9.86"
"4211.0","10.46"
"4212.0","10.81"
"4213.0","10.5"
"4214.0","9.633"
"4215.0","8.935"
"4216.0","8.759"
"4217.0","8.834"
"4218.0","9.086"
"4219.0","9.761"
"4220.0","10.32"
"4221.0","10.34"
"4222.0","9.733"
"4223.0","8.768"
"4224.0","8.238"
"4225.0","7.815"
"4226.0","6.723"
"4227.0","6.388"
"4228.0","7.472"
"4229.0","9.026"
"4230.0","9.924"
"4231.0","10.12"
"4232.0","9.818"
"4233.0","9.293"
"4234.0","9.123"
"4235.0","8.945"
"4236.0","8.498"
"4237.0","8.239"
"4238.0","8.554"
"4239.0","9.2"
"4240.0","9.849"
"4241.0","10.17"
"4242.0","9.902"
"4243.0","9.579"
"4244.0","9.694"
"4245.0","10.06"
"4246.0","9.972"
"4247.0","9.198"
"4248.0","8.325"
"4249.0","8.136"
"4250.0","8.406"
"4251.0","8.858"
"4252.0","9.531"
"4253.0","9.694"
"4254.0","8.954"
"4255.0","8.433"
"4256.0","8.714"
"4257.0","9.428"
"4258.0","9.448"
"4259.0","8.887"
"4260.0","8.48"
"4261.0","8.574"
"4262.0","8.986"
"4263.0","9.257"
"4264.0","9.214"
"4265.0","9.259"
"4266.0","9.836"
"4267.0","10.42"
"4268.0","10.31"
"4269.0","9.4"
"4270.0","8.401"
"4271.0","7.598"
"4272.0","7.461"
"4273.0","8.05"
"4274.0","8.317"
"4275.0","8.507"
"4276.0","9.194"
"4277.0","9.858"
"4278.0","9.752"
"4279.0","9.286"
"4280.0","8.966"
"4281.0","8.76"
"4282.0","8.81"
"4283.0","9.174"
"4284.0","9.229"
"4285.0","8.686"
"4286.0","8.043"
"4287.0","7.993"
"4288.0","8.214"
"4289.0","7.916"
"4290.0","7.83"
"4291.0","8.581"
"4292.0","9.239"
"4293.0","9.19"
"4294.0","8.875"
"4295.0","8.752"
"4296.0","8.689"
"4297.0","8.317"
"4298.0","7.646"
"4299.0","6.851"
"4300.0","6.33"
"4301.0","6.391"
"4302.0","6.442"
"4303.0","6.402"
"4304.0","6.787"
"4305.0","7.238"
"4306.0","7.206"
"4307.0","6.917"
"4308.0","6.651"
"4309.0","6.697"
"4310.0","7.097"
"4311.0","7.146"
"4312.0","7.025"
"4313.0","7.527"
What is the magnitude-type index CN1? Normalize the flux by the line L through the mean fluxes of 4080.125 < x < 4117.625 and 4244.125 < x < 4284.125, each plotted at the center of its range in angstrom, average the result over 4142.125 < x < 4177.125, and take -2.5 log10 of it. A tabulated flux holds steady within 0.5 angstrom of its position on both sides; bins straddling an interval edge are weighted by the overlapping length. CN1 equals -0.05 mag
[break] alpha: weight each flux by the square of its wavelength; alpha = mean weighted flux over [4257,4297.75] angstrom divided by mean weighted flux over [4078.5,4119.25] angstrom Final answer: 1.01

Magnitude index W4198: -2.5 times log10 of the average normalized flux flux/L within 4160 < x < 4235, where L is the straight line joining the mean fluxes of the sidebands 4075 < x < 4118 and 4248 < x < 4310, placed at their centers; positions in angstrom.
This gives -0.06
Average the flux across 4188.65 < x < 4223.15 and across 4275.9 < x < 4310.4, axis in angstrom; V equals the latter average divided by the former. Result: 0.83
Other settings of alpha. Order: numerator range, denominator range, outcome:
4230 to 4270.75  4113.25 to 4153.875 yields 0.98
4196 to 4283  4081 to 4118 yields 1.02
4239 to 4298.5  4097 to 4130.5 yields 1.02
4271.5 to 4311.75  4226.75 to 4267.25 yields 0.90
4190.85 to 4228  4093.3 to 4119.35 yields 1.06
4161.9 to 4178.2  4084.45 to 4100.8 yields 1.07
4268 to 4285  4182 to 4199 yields 0.98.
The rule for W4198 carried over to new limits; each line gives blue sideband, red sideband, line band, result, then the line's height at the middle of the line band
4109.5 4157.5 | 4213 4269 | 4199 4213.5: -0.044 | 9.37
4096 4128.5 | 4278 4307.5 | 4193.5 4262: -0.082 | 8.54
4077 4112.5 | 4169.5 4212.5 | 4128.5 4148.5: -0.049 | 9.4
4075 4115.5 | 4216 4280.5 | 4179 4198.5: -0.032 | 9.17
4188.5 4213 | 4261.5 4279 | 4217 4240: 0.065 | 9.45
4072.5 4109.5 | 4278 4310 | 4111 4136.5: -0.089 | 9.13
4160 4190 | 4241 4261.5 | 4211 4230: 0.037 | 9.33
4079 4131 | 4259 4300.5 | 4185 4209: -0.042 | 9.14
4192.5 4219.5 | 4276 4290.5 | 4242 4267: -0.013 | 9.06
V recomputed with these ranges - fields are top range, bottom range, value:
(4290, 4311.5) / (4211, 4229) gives 0.83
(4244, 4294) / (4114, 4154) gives 0.90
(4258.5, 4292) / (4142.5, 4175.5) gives 0.90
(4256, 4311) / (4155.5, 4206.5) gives 0.87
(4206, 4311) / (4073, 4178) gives 0.90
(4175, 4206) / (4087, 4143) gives 0.98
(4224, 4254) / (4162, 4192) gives 0.93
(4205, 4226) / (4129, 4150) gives 0.97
